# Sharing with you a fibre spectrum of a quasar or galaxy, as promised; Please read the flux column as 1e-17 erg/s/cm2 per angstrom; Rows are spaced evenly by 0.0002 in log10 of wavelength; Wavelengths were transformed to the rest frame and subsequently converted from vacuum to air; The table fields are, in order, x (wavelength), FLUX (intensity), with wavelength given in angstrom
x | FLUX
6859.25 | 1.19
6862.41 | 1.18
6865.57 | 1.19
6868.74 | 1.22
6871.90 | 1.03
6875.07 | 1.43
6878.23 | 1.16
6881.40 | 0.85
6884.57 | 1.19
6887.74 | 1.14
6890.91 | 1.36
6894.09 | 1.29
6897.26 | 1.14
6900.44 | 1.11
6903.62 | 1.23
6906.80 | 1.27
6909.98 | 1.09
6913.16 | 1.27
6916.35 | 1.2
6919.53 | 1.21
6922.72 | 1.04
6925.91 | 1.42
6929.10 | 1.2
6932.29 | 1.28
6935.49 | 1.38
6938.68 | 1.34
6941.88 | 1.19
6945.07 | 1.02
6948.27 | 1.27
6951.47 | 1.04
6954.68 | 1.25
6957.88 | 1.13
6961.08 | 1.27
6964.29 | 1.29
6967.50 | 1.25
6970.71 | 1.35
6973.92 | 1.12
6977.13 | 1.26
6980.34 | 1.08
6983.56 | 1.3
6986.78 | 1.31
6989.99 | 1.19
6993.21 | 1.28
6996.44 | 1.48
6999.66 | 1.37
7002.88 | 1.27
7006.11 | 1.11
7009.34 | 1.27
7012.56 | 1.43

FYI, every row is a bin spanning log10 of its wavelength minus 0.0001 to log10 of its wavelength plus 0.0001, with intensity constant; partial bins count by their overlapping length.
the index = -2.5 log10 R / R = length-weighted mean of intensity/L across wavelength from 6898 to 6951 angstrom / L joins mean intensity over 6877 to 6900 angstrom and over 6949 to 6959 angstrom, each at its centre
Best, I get -0.06 mag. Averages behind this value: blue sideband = 1.16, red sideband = 1.15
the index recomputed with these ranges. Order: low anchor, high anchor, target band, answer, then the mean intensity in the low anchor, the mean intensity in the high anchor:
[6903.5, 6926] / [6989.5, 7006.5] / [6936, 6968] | 0.03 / 1.2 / 1.3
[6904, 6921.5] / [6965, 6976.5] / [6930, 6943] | -0.06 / 1.21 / 1.25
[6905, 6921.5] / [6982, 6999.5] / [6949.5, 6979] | 0.05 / 1.2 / 1.32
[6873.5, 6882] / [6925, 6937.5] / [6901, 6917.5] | 0.05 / 1.18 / 1.32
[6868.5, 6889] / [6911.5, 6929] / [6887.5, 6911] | -0.03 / 1.14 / 1.23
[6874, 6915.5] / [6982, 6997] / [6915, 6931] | 0.01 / 1.19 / 1.3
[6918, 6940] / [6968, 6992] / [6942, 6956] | 0.10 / 1.27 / 1.23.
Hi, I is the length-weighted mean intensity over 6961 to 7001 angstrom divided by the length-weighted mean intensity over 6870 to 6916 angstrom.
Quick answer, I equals 1.07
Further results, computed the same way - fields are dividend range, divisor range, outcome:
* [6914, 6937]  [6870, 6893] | 1.07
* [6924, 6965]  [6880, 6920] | 1.04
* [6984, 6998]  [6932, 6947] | 1.06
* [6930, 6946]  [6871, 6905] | 1.06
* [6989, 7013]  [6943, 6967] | 1.09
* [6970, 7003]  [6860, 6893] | 1.08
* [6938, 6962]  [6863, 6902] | 1.00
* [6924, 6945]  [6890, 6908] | 1.04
